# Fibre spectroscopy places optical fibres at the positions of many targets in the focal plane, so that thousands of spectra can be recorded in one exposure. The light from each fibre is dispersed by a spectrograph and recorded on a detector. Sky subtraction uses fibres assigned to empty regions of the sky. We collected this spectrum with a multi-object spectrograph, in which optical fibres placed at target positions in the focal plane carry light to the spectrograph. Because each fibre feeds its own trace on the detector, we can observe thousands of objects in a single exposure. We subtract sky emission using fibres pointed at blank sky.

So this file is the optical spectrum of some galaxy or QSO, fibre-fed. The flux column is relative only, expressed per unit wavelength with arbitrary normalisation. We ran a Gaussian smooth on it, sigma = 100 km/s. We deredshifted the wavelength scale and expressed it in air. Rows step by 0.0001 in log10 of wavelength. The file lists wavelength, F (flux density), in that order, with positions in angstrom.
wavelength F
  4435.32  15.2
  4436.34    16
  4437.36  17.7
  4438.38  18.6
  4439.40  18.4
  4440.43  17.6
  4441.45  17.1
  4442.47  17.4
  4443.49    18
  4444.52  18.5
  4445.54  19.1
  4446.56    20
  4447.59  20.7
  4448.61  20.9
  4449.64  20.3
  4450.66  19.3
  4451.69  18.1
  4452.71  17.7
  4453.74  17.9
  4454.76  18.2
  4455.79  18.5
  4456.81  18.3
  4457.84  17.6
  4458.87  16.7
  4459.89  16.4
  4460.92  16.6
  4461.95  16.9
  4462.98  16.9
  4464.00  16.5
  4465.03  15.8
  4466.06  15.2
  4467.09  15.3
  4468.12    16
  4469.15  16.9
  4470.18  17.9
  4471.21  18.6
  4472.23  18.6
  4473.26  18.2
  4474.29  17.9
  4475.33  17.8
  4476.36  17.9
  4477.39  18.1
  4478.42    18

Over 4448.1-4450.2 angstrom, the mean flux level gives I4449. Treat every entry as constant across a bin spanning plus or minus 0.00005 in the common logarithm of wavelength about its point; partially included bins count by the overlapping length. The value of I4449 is 20.6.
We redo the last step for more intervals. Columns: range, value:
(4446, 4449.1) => 20.5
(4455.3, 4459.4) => 17.8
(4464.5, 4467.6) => 15.4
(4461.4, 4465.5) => 16.5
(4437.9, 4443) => 17.8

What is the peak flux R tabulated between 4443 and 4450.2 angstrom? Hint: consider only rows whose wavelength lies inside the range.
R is 20.9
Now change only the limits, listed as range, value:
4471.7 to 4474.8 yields 18.6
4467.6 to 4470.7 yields 17.9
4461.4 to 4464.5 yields 16.9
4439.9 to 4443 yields 17.6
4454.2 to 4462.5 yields 18.5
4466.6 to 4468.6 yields 16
